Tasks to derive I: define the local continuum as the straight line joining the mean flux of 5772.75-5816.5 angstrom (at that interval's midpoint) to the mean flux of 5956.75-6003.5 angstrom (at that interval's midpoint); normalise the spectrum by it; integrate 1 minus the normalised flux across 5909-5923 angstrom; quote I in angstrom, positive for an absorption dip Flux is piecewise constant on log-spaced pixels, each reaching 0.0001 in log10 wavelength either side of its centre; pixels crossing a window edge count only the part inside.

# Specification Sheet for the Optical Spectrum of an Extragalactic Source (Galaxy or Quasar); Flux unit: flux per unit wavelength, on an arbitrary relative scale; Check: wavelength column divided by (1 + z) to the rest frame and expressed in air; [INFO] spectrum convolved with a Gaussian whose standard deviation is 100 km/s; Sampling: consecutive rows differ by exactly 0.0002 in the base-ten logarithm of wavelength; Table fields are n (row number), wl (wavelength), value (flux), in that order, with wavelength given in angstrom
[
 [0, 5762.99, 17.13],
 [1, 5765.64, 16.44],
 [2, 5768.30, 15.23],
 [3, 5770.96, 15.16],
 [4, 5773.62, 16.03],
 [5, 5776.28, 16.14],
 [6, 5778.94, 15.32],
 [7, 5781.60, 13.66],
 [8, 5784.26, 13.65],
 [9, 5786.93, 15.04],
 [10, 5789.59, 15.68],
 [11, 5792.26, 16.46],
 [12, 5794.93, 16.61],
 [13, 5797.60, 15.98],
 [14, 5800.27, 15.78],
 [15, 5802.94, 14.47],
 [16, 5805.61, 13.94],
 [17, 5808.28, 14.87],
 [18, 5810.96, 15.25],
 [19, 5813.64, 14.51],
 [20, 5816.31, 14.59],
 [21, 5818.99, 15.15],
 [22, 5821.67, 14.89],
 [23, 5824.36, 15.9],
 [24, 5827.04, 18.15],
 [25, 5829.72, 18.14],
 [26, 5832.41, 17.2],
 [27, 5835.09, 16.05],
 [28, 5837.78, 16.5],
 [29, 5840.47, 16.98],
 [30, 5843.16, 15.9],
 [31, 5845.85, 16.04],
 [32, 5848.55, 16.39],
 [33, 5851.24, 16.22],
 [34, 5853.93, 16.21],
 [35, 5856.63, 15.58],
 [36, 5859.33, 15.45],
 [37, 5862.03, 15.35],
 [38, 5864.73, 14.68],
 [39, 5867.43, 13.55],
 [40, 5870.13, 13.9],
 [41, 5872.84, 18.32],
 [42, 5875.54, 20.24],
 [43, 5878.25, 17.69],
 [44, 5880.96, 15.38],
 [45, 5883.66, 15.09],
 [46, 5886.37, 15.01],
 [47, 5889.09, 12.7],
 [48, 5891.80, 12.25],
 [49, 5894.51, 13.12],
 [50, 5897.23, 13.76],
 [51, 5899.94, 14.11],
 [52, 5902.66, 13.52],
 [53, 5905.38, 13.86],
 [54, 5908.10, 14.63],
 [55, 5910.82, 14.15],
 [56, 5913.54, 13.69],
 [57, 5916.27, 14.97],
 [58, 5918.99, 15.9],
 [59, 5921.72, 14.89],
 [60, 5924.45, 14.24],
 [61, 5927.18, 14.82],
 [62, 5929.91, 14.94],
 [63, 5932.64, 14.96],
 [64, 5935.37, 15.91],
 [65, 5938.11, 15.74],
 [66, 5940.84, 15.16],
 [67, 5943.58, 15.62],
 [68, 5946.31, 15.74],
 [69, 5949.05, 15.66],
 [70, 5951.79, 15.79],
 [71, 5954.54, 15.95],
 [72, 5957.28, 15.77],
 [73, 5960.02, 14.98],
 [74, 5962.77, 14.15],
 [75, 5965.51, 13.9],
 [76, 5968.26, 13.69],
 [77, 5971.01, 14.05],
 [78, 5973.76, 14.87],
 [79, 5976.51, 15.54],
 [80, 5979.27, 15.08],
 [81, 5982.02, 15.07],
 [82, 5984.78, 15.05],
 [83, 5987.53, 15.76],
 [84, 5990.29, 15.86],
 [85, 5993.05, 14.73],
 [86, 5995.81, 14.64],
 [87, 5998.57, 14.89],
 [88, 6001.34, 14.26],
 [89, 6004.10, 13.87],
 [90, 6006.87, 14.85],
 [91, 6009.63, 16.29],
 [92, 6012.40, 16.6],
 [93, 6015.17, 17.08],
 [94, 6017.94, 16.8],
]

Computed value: 0.2 angstrom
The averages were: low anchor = 15.2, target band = 14.7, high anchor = 14.8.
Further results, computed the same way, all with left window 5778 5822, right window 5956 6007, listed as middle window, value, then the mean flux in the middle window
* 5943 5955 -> -0.7 angstrom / 15.7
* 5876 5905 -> 1.0 angstrom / 14.4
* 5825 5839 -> -2.0 angstrom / 17.2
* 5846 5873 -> -0.9 angstrom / 15.5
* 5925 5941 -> -0.4 angstrom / 15.2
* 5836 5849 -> -1.2 angstrom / 16.3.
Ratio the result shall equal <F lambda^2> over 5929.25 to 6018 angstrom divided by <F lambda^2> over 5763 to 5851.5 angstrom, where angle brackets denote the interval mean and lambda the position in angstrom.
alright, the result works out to 1.0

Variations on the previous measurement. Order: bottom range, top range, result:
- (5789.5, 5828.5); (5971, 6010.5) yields 1.03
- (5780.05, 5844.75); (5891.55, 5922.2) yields 0.93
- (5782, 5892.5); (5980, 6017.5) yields 1.03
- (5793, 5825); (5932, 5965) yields 1.07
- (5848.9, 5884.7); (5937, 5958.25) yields 1.01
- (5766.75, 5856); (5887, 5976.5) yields 0.97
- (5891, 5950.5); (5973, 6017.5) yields 1.07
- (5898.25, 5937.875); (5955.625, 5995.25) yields 1.04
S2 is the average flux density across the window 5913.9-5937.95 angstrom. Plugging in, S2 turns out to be 15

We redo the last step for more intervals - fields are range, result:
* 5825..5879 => 16.4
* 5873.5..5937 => 14.8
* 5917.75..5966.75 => 15.2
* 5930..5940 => 15.4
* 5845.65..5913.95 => 15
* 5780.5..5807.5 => 15.1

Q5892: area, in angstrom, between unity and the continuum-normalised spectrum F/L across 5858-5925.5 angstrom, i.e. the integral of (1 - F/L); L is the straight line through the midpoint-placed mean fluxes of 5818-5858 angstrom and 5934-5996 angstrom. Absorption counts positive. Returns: 4.4 angstrom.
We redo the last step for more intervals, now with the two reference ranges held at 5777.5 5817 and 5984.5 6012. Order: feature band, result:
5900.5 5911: 0.7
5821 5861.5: -3.5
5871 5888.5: -1.9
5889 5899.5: 1.4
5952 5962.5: -0.3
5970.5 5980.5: 0.1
